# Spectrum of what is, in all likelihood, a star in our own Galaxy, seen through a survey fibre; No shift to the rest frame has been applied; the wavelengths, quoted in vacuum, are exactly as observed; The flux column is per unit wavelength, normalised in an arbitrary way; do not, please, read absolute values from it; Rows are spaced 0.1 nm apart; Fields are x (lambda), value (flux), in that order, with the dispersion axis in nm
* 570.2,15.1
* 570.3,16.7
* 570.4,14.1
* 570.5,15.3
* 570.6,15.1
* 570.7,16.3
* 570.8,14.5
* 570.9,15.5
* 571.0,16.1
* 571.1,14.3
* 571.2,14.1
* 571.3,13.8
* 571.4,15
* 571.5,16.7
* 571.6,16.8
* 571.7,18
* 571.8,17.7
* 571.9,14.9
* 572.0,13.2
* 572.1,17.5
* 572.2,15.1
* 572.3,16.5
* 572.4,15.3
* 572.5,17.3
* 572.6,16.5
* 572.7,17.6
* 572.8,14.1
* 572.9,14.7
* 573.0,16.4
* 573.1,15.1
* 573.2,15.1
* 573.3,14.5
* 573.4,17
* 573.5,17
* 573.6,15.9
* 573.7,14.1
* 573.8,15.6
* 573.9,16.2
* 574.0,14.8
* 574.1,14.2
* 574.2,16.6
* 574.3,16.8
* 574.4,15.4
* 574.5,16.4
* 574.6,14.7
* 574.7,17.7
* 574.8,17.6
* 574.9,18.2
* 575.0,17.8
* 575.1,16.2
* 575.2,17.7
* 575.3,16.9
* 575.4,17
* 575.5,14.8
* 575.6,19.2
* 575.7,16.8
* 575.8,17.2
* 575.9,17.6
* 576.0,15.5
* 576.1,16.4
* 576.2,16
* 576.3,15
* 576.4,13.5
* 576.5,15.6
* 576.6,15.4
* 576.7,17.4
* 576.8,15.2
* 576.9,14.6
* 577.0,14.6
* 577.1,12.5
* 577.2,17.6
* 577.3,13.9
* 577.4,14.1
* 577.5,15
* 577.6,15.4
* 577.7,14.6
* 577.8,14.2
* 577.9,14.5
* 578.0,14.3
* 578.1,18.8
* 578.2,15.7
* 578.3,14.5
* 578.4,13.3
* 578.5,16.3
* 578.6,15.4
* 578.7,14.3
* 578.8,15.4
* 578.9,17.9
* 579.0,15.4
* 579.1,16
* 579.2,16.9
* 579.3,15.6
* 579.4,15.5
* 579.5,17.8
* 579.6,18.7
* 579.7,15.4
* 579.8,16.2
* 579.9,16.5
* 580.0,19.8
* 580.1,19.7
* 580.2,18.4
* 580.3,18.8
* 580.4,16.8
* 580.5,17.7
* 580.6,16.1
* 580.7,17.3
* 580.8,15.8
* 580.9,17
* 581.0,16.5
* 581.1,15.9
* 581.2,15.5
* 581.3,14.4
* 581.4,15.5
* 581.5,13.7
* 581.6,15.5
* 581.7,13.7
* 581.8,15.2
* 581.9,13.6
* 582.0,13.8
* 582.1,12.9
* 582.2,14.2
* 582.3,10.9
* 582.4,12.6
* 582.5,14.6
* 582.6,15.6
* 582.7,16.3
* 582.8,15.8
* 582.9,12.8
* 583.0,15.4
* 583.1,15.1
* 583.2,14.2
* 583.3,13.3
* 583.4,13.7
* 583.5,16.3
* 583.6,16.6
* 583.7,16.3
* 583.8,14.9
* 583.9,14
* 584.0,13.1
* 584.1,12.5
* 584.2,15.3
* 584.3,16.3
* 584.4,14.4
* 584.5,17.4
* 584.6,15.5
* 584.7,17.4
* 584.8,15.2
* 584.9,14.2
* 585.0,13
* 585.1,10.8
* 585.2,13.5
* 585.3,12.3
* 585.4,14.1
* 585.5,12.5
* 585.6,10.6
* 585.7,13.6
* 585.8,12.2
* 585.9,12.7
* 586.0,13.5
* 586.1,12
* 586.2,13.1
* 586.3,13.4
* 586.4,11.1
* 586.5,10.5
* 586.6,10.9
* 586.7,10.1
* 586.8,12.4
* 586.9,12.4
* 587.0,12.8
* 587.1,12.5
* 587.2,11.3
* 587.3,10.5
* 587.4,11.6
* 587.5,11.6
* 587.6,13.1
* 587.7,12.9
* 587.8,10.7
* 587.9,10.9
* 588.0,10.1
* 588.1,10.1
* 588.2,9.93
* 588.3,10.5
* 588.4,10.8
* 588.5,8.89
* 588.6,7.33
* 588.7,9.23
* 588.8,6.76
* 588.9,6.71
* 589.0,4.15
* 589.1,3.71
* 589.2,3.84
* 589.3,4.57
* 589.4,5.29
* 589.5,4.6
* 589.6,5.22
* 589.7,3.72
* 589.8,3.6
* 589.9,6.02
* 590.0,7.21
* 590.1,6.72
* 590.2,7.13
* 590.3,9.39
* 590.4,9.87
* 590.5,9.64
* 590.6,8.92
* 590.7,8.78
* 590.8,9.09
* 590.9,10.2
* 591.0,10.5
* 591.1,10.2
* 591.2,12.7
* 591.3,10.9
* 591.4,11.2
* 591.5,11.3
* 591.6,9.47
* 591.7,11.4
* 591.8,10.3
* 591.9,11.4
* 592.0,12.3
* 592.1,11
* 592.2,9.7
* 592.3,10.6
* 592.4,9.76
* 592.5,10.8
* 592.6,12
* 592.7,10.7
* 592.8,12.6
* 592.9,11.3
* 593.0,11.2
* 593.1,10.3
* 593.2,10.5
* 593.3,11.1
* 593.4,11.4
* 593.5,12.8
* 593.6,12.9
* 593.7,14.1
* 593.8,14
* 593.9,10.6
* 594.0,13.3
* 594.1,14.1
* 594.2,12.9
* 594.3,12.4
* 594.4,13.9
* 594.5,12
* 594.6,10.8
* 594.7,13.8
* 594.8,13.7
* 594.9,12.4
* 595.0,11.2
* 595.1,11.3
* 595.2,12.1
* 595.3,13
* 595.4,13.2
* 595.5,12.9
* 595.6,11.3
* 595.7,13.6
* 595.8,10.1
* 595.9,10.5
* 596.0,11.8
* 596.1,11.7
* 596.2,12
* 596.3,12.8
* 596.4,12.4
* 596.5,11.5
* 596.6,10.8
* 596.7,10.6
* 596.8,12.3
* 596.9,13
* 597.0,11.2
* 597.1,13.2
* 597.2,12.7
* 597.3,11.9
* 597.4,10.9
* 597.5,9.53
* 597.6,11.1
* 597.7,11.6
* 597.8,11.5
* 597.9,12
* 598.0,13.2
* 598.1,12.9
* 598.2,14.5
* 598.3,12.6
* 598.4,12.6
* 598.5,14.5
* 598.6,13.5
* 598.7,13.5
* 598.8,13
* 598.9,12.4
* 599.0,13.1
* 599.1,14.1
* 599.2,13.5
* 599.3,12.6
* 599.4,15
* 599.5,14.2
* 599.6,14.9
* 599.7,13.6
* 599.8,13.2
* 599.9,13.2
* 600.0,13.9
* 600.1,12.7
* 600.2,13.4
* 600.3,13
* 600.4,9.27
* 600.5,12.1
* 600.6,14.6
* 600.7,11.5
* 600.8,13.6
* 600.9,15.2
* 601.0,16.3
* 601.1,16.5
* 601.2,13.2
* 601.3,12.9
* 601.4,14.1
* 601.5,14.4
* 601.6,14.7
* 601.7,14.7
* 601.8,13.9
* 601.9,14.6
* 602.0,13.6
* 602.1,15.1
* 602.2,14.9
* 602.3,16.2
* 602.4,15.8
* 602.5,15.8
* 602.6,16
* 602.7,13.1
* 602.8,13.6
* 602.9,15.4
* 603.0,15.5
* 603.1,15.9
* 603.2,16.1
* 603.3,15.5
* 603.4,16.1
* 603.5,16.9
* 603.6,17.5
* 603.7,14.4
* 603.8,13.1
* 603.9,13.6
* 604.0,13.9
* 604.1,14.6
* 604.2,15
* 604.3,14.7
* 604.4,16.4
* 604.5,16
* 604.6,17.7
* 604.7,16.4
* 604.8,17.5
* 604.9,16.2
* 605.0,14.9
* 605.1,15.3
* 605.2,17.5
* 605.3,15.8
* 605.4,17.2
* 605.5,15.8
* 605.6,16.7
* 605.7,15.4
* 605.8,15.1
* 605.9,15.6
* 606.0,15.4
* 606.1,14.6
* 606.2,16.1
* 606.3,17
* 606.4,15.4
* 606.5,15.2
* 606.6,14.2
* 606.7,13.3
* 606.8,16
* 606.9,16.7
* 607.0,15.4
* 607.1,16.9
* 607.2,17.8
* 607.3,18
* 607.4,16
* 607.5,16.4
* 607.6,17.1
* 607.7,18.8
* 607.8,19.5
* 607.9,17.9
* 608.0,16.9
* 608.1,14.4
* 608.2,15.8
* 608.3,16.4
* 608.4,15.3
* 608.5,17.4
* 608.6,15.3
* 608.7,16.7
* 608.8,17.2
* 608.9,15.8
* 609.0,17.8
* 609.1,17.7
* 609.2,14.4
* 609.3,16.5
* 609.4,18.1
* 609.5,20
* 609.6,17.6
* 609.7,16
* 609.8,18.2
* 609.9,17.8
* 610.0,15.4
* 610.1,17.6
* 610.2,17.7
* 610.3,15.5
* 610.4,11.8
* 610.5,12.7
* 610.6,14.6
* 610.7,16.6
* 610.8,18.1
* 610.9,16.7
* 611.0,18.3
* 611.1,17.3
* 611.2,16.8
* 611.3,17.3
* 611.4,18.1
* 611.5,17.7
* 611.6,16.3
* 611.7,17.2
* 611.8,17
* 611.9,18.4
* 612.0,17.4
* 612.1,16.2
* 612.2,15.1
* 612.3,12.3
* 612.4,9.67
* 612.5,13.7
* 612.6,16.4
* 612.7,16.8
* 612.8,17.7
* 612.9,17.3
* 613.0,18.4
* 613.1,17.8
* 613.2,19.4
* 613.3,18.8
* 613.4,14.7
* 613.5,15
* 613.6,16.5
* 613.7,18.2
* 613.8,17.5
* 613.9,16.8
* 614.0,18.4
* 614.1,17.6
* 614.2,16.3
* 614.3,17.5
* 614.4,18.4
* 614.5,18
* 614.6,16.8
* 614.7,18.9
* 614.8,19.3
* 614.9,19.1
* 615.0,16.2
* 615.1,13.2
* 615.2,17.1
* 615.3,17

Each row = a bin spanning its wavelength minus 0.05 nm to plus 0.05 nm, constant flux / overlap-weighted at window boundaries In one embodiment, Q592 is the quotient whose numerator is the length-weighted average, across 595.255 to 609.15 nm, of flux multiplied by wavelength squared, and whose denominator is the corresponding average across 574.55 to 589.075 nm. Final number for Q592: 1.08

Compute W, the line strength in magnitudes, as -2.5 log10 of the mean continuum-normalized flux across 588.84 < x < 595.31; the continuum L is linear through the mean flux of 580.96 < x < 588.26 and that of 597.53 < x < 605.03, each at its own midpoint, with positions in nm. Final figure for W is 0.35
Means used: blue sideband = 13.5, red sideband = 14.2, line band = 10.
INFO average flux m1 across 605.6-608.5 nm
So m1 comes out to 16.2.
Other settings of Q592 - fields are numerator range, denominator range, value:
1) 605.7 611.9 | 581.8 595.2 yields 1.54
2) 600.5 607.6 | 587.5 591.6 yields 1.91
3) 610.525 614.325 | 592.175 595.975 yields 1.48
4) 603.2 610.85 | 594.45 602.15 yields 1.29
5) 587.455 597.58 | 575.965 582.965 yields 0.71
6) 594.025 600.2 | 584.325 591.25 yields 1.26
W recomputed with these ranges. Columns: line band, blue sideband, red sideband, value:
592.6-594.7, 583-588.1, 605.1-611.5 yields 0.18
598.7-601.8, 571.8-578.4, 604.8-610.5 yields 0.19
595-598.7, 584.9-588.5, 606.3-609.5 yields 0.16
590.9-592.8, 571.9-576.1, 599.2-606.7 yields 0.37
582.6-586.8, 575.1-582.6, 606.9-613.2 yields 0.15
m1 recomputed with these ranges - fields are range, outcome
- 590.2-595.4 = 11.4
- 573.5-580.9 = 16.1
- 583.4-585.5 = 14.6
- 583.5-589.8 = 11.3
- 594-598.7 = 12.3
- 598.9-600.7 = 13.2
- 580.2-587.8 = 14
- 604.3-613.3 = 16.4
